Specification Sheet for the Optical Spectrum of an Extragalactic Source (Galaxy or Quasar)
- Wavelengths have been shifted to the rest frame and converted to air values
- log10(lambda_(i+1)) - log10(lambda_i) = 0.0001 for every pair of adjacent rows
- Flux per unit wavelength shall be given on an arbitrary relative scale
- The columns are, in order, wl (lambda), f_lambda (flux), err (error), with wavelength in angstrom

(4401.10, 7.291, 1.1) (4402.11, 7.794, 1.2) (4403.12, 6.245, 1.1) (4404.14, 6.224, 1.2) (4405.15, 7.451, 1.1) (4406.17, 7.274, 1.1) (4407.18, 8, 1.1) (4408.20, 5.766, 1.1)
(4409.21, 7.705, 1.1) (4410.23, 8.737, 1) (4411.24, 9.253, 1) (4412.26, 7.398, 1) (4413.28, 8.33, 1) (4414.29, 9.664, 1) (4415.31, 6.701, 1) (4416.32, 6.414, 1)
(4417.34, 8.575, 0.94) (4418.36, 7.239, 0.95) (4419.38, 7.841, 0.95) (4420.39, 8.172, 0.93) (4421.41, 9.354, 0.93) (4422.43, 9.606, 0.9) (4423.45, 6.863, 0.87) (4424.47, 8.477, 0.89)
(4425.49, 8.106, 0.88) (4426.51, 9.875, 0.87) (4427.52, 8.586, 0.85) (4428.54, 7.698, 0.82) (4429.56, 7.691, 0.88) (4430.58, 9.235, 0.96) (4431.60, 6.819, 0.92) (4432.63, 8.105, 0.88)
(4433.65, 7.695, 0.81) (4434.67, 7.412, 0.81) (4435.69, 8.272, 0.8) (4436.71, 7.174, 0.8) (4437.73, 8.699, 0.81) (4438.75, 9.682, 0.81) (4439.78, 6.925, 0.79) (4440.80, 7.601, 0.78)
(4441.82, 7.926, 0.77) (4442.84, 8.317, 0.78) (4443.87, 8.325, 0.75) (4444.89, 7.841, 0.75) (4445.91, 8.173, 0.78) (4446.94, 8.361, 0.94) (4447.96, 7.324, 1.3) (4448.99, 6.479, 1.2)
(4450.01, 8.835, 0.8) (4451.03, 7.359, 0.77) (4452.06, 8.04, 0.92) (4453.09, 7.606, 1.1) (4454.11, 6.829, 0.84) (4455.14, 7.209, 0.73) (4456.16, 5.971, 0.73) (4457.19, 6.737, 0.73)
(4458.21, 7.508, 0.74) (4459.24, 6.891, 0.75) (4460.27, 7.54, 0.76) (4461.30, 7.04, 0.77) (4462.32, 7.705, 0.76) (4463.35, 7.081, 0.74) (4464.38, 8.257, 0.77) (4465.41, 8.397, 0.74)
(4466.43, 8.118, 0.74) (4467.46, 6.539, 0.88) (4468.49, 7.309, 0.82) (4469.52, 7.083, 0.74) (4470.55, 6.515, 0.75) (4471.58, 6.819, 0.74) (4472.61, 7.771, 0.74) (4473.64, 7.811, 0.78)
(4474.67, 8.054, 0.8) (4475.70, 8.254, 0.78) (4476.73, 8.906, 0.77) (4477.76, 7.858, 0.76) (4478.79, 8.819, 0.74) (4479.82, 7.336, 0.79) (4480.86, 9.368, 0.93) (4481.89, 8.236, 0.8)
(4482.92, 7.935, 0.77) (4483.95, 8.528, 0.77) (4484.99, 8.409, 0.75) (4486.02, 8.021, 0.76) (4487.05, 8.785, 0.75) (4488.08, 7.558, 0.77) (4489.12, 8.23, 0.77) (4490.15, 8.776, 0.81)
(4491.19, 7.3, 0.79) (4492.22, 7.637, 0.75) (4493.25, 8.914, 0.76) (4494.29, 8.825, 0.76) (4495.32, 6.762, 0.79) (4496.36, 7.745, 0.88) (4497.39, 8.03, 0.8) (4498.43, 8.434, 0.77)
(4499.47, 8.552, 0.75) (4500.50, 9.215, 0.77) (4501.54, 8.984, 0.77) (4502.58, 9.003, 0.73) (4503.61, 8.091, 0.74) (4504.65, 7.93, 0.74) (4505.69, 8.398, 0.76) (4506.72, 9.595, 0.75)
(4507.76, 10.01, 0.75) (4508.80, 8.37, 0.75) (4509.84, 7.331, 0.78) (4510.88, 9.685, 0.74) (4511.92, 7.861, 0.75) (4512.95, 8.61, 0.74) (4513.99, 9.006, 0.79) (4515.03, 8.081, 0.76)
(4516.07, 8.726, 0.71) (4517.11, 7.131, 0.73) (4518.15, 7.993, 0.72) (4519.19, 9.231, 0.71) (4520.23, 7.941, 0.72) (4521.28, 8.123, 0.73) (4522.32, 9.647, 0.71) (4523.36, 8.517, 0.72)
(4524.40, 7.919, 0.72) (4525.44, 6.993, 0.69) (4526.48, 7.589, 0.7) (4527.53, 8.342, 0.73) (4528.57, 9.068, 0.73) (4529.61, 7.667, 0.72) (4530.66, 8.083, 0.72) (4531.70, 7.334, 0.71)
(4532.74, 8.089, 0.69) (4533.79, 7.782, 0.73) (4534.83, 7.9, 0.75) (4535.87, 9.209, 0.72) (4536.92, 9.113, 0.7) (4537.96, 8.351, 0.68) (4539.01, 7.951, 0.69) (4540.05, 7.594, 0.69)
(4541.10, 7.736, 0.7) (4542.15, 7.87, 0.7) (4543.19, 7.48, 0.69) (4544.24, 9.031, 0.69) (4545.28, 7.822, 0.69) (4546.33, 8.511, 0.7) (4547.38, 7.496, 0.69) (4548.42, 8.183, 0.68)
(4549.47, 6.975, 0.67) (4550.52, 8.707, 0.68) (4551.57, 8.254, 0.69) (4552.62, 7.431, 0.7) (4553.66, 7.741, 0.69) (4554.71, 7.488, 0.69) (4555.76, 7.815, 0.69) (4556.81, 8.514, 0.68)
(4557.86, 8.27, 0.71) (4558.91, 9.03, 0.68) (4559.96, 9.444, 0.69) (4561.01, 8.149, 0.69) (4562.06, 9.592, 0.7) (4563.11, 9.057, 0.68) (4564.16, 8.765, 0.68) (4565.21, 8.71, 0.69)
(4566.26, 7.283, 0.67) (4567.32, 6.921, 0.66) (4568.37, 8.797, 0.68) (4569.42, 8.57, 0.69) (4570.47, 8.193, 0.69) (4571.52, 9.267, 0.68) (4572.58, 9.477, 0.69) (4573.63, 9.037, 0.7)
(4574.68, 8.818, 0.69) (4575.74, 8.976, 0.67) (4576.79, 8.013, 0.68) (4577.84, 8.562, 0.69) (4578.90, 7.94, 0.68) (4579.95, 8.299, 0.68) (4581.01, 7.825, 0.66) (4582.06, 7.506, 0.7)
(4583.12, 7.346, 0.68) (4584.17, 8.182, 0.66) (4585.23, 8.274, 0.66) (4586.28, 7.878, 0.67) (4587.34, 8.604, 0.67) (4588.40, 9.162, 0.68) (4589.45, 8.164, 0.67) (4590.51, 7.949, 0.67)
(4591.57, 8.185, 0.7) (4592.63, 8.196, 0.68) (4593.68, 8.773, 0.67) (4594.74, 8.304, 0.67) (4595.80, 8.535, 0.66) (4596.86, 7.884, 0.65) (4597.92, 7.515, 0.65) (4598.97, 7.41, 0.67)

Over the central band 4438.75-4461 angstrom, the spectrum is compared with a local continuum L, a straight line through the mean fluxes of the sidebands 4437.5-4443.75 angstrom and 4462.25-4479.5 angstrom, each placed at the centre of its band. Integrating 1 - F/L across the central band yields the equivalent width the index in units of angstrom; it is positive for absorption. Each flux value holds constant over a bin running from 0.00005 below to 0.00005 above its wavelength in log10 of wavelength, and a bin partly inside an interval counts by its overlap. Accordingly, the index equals 1.3 angstrom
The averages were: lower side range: 8.17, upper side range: 7.72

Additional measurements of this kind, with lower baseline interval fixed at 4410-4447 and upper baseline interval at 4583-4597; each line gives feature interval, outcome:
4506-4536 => -0.4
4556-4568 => -0.4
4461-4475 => 1.2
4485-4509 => -0.6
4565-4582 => -0.2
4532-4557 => 0.6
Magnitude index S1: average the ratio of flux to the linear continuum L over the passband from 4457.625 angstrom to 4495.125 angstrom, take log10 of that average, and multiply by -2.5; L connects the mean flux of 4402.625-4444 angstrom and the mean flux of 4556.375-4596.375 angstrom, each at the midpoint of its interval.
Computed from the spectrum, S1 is 0.03 mag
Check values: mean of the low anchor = 7.93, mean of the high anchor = 8.43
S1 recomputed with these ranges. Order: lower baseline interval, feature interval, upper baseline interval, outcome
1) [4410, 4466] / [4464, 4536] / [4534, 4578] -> -0.01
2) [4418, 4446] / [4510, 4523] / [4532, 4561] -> -0.04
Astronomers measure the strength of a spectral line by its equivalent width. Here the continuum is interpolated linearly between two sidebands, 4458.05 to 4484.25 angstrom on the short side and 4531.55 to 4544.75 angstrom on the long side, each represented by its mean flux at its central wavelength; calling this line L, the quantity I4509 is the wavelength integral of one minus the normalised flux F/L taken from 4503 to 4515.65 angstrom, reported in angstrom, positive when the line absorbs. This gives -1.0 angstrom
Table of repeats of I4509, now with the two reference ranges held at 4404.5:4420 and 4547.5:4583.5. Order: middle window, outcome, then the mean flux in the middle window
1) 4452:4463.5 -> 1.1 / 7.15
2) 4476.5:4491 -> -0.5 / 8.3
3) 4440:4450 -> 0.0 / 7.85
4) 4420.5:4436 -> -0.9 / 8.25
